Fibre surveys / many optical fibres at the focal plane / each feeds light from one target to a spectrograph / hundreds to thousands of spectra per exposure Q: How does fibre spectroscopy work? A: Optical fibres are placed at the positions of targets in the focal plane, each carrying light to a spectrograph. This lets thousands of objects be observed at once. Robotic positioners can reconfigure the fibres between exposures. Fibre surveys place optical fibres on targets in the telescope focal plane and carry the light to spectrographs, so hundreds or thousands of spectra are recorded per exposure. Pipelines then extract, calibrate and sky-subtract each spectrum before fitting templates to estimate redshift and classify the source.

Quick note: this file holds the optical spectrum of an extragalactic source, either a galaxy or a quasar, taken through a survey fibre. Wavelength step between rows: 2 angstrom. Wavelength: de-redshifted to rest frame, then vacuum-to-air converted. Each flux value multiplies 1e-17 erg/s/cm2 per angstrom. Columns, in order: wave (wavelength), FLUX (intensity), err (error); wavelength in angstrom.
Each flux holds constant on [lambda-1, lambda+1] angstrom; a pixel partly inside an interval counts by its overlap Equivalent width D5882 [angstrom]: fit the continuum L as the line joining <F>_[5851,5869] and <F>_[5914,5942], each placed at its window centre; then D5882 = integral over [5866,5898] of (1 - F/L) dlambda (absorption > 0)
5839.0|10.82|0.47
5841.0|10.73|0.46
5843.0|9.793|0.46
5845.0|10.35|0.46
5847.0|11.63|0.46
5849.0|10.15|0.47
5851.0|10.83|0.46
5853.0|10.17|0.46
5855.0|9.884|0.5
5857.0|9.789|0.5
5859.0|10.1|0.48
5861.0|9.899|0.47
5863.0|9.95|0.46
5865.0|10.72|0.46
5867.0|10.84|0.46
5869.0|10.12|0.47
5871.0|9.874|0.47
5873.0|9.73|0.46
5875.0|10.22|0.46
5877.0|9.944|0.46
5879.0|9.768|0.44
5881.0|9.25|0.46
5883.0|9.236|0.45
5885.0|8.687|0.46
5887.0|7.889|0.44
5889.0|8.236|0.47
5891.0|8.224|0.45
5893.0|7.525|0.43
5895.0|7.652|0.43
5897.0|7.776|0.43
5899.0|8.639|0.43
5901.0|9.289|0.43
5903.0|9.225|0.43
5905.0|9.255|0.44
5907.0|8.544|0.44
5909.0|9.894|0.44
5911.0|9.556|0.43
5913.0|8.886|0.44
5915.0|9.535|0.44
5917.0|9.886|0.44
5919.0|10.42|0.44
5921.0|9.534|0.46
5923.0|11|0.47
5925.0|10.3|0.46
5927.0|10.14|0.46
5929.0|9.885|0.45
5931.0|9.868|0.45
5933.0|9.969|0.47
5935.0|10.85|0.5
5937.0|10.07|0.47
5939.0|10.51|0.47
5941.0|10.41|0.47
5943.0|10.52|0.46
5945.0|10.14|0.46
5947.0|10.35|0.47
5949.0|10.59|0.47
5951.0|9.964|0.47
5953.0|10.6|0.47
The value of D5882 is 3.6 angstrom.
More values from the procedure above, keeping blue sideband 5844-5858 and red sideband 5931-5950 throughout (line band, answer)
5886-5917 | 5.0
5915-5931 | 0.4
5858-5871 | 0.2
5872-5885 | 1.0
